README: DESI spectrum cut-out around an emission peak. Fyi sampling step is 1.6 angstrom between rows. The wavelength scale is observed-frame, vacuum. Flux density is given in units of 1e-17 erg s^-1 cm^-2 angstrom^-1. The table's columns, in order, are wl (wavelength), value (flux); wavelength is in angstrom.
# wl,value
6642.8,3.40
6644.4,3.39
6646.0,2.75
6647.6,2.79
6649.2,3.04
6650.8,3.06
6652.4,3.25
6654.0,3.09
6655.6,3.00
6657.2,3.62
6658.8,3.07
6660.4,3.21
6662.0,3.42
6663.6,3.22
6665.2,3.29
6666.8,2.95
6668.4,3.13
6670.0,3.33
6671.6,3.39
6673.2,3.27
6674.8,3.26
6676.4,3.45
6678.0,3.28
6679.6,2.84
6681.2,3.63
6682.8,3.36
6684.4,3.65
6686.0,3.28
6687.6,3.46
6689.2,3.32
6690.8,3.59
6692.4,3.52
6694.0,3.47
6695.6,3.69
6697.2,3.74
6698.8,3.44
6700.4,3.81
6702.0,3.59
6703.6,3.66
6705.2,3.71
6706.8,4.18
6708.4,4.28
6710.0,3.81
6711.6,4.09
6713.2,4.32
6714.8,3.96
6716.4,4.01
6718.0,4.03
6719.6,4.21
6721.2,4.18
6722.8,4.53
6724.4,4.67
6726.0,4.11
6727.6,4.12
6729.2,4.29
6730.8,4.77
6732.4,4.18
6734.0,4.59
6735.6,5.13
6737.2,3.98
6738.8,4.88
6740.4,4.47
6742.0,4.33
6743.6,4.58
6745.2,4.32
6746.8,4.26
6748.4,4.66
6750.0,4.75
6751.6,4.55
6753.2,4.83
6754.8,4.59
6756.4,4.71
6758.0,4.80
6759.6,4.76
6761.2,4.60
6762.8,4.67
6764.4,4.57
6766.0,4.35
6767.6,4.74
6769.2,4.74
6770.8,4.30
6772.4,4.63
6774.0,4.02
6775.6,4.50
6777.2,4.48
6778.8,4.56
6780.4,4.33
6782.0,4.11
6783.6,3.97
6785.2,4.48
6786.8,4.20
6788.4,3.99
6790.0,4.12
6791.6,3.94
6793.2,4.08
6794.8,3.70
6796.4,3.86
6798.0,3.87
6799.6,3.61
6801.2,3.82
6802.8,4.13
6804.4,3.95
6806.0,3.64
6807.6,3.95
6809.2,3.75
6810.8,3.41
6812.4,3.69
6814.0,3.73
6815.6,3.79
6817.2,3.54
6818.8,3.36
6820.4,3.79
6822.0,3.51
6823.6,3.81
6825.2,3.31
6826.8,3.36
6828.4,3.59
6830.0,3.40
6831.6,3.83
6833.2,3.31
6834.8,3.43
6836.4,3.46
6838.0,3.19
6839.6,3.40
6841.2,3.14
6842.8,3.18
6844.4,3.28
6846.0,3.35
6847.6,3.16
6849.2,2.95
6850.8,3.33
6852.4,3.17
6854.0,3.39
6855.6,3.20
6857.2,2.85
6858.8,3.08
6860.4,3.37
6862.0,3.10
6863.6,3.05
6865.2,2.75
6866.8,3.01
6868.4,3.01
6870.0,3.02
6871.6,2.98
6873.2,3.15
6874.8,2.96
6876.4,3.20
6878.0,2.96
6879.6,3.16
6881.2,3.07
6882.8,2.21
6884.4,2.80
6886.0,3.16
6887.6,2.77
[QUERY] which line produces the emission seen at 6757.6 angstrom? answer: Mg II 2798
